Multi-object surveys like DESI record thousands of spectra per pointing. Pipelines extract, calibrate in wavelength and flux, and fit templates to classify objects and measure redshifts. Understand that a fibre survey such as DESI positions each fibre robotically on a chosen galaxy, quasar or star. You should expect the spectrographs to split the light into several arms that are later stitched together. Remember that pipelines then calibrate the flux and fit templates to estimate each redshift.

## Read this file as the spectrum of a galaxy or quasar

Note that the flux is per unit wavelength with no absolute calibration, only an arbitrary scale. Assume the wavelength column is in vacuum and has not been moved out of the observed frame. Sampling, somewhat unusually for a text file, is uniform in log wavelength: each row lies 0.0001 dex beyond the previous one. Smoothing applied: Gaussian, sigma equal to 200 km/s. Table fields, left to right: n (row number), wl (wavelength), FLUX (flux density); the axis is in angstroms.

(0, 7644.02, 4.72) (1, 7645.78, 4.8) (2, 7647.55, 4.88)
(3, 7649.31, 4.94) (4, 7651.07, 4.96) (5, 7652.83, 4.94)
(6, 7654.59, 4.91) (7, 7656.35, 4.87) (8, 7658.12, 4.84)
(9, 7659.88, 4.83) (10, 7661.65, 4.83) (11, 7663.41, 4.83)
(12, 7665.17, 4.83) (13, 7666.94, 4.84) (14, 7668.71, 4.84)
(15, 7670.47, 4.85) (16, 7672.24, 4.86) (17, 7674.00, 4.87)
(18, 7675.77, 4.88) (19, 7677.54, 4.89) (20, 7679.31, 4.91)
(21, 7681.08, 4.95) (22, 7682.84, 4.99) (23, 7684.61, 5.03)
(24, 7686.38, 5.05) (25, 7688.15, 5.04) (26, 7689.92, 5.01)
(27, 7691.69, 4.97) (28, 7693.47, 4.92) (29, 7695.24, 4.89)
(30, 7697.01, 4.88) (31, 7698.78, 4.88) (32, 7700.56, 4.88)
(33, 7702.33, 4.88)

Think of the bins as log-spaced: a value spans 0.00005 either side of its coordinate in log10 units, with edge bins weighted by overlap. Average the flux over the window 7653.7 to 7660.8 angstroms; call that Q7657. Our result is 4.86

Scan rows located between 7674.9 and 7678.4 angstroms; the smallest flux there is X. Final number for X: 4.88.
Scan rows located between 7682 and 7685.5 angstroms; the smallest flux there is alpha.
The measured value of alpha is 4.99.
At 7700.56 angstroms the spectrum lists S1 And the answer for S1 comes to 4.88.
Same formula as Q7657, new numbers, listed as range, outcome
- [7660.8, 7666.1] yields 4.83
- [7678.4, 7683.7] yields 4.95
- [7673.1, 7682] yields 4.9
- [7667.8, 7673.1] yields 4.85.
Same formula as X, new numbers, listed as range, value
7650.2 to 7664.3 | 4.83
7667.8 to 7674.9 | 4.84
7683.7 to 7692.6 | 4.97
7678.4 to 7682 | 4.91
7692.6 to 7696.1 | 4.89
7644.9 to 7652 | 4.8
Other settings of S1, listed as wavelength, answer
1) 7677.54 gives 4.89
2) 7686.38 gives 5.05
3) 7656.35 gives 4.87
